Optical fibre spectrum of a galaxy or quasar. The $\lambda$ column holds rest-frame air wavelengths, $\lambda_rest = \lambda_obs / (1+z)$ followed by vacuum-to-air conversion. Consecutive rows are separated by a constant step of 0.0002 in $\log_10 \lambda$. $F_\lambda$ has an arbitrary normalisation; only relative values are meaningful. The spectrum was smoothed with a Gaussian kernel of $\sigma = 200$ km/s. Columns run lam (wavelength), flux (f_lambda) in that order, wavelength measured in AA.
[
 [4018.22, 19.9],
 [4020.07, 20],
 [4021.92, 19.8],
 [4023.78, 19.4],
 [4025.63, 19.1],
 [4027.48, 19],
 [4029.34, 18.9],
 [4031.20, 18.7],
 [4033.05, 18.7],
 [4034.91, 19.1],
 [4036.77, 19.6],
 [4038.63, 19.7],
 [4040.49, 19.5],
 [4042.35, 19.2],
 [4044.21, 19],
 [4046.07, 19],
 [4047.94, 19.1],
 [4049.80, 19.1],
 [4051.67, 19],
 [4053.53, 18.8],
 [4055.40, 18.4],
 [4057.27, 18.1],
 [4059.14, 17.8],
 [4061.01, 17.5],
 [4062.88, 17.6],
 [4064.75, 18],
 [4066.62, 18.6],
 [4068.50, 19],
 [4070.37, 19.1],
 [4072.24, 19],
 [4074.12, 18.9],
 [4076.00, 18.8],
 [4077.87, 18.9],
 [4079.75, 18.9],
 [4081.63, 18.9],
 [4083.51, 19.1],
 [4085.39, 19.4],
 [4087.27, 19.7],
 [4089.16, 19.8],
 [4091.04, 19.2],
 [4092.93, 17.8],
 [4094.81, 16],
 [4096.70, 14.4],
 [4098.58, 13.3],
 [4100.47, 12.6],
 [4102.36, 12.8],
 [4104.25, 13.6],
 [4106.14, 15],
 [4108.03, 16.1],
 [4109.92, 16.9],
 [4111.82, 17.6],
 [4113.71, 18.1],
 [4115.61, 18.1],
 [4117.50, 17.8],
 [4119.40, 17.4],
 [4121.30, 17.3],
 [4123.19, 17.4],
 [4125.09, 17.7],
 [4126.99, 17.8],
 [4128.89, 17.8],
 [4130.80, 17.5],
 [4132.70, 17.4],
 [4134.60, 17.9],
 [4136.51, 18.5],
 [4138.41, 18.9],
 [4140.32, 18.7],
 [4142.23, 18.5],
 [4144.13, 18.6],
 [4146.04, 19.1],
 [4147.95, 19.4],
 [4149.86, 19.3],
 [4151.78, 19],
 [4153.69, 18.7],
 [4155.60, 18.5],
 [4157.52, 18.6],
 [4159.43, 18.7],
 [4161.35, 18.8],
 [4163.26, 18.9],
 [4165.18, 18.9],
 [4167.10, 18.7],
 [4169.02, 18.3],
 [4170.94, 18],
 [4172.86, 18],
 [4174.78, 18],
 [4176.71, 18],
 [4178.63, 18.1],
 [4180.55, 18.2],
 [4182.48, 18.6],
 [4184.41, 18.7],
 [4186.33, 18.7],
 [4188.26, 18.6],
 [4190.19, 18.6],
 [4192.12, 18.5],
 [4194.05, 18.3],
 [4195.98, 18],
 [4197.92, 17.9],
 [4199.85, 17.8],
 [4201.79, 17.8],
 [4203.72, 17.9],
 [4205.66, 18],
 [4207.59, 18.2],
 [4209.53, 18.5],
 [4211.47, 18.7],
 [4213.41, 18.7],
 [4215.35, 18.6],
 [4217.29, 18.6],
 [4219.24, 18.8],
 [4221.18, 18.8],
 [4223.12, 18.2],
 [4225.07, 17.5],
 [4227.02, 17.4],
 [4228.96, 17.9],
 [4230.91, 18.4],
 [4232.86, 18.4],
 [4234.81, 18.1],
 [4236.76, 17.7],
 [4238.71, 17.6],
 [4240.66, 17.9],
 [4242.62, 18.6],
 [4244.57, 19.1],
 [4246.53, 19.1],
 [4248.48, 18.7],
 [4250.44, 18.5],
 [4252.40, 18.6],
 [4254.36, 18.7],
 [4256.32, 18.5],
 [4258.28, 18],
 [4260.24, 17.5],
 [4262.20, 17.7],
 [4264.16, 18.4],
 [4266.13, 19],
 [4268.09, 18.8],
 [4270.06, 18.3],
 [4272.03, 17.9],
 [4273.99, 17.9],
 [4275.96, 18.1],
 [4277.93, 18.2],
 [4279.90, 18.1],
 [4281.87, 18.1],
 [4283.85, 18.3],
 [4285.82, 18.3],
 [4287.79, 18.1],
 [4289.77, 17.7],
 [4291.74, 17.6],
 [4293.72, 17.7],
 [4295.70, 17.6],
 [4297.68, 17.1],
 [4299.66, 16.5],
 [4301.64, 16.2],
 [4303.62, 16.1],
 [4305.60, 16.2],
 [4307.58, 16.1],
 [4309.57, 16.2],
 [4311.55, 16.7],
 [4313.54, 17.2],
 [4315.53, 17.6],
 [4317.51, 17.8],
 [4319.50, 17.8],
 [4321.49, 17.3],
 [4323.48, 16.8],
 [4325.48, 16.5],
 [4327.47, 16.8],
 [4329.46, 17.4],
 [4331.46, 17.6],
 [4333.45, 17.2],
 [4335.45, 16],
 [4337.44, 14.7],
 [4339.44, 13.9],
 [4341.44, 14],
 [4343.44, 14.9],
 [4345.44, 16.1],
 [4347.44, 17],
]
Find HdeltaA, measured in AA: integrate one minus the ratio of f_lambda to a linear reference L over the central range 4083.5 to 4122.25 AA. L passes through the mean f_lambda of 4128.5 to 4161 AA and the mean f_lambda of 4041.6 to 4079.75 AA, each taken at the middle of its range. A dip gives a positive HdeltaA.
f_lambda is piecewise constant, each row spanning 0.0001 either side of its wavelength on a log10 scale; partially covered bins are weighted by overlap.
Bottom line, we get 3.9 AA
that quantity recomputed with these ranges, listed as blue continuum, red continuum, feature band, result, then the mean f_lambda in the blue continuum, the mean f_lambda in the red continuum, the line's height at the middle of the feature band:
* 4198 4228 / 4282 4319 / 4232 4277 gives -1.5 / 18.2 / 17.2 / 17.7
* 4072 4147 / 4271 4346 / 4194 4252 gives -3.6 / 17.5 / 17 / 17.2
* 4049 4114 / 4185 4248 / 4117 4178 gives -1.3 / 17.6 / 18.3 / 17.9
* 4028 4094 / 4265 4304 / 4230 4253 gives -0.5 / 18.8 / 17.8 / 18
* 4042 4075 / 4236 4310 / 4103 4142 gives 2.2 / 18.6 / 17.9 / 18.4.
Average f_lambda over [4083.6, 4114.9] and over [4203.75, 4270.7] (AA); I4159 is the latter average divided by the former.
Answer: 1.11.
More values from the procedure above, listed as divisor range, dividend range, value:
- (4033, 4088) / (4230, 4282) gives 0.97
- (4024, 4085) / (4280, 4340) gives 0.90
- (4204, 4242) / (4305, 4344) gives 0.90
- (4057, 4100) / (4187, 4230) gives 1.01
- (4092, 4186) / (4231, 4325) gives 1.01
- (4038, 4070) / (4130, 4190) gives 0.99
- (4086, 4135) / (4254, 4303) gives 1.07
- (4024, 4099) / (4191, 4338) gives 0.96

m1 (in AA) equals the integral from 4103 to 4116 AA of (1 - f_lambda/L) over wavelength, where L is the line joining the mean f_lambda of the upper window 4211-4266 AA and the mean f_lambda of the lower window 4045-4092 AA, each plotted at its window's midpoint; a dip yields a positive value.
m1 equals 1.6 AA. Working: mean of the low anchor 18.8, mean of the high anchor 18.3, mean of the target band 16.3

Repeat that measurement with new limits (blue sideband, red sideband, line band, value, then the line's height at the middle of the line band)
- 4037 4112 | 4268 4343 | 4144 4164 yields -1.49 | 17.6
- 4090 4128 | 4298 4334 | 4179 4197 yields -2.05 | 16.6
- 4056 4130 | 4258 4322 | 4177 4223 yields -2.18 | 17.5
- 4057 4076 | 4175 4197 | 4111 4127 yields 0.61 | 18.4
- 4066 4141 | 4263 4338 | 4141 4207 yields -3.71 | 17.5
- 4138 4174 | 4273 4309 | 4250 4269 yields -0.69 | 17.7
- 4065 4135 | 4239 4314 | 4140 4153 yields -1.04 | 17.5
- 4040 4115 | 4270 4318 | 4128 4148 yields -0.77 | 17.7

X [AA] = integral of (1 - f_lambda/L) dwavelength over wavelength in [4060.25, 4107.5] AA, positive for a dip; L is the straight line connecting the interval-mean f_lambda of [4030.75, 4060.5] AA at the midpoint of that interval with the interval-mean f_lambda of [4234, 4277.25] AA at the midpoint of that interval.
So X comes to 3.5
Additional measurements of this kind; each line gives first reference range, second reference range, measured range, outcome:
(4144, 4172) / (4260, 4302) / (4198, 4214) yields 0.2 AA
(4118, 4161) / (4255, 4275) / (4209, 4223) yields -0.3 AA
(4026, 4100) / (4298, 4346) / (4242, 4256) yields -1.4 AA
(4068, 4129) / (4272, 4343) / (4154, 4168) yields -1.2 AA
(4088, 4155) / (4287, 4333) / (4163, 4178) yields -0.9 AA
